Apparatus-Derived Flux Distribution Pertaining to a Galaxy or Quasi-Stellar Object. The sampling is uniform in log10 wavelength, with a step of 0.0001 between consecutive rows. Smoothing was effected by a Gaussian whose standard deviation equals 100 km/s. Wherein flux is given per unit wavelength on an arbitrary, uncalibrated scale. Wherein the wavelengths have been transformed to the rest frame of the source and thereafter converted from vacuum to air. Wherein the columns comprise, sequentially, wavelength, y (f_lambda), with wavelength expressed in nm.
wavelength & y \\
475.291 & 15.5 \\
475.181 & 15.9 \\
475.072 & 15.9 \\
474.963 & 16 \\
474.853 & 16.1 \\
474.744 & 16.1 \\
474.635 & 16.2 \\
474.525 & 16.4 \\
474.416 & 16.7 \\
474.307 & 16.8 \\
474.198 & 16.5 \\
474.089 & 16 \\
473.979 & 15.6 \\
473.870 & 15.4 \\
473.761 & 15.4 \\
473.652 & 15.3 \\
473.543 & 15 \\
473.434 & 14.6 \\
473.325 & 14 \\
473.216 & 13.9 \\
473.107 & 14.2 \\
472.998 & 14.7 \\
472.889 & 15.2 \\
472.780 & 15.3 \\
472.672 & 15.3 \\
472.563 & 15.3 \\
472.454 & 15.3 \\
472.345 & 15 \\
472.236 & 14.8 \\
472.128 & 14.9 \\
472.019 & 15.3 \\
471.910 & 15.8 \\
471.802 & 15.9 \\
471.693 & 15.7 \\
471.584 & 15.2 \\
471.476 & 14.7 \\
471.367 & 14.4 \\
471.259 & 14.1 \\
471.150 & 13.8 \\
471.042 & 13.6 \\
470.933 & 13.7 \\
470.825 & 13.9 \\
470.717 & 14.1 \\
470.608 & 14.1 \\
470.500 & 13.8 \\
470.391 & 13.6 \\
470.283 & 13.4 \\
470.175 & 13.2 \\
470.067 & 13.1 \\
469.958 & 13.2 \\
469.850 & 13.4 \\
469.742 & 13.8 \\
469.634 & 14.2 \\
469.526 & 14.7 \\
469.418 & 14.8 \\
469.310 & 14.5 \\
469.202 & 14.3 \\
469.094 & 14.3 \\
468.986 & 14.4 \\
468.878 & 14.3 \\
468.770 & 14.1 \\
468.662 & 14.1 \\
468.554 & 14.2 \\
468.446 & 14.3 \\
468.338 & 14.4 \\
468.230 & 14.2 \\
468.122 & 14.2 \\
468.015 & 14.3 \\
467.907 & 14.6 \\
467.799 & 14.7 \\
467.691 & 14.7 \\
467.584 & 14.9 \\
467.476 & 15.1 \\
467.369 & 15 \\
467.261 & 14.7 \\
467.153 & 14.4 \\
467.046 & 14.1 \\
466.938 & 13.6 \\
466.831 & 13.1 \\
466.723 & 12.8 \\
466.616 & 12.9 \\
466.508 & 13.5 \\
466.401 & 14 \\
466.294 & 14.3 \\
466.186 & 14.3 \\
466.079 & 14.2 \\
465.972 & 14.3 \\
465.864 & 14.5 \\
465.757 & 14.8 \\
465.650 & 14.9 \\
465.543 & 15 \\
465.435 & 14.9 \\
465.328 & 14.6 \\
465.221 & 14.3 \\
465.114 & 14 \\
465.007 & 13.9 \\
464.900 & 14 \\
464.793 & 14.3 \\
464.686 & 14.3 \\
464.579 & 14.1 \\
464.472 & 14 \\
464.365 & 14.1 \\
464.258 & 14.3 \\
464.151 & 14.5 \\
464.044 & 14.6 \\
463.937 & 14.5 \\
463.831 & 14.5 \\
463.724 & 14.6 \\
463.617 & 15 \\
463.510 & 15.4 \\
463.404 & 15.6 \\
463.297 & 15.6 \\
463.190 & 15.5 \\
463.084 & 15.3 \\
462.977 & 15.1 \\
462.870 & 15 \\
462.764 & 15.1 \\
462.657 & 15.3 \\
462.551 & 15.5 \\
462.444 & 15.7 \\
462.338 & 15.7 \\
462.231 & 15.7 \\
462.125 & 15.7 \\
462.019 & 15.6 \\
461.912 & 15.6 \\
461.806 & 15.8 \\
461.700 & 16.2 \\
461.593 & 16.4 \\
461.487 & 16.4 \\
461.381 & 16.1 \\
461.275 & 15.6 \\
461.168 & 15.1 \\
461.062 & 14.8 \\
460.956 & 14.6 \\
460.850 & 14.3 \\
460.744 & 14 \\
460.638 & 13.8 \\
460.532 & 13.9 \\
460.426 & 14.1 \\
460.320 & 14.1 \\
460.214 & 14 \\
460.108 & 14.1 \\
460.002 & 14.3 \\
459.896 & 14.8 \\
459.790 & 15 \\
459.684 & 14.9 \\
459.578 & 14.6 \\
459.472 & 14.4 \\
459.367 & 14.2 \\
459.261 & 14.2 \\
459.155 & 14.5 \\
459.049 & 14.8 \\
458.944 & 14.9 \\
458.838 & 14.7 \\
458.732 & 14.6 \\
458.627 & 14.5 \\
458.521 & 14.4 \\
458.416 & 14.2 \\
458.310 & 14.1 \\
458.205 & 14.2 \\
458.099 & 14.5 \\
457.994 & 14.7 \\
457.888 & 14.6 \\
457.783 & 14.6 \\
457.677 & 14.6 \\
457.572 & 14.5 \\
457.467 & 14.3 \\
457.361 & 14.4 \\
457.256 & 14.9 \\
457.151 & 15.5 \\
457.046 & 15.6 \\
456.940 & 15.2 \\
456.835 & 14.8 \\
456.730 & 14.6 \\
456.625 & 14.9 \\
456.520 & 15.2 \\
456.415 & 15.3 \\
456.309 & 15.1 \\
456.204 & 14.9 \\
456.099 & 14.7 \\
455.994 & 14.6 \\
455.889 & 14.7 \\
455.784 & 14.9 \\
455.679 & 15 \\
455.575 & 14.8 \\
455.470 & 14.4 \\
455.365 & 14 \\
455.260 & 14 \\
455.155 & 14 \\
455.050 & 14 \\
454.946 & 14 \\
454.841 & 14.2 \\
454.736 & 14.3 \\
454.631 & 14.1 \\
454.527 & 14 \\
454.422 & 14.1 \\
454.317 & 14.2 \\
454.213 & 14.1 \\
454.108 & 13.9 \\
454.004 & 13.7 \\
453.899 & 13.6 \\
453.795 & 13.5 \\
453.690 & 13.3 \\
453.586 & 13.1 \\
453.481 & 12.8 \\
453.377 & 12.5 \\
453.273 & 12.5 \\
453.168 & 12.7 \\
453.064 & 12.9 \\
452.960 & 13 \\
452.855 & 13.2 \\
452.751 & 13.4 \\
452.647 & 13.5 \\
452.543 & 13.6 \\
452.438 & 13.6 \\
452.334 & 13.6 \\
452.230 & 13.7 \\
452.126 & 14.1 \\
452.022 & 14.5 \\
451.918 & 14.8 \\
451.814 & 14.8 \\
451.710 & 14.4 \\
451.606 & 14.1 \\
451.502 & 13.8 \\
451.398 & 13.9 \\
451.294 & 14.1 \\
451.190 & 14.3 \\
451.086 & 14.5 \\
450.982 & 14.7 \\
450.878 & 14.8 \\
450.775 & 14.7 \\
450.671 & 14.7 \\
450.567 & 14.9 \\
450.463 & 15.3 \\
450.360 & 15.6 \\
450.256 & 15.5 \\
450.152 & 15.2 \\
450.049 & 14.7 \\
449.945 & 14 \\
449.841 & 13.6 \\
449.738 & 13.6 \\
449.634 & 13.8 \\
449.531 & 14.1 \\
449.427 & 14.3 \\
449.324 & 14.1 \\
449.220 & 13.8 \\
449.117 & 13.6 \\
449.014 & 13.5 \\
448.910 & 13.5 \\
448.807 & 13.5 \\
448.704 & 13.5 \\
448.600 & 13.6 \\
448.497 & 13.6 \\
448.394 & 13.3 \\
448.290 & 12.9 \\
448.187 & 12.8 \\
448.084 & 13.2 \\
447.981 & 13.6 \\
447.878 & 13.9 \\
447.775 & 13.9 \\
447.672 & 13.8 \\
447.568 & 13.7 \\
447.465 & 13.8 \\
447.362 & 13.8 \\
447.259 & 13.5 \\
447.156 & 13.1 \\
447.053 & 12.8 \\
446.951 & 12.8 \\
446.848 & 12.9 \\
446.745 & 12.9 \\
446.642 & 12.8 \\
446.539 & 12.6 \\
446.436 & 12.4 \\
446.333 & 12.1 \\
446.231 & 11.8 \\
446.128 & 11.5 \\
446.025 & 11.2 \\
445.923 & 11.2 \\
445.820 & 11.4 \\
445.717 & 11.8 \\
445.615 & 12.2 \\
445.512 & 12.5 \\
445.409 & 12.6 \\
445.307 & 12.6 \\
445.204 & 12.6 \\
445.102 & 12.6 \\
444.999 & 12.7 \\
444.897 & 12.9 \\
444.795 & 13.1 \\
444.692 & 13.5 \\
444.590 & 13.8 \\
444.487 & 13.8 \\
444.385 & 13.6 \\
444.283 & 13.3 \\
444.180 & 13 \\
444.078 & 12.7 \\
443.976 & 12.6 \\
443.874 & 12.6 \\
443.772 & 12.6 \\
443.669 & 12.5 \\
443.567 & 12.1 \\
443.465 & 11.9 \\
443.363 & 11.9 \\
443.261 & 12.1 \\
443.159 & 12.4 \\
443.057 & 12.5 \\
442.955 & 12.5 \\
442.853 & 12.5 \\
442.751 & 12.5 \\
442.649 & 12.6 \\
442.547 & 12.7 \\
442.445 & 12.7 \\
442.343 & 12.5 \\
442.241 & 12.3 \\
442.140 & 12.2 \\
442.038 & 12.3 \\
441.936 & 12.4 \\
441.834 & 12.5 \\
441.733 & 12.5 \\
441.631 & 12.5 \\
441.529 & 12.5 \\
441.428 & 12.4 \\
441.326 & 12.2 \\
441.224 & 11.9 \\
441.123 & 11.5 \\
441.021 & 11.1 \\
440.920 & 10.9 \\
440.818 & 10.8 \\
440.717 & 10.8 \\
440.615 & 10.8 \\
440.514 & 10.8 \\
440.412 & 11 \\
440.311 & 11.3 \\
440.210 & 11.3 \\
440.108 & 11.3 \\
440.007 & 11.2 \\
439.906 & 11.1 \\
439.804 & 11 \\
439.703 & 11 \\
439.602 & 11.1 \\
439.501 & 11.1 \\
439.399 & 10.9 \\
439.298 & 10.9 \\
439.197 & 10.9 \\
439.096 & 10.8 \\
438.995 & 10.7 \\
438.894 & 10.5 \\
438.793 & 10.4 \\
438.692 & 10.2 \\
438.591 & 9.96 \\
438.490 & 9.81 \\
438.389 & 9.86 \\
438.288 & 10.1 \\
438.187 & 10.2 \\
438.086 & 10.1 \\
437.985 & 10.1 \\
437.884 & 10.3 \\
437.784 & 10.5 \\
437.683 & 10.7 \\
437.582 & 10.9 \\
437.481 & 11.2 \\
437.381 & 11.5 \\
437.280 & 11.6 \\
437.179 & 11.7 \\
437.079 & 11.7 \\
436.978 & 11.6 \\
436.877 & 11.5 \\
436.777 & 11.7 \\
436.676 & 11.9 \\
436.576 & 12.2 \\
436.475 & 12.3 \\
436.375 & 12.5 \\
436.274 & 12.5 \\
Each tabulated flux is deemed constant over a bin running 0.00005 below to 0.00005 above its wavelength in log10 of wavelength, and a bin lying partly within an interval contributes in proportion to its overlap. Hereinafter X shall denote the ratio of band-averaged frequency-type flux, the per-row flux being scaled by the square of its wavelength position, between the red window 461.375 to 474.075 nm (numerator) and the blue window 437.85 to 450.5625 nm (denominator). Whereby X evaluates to 1.3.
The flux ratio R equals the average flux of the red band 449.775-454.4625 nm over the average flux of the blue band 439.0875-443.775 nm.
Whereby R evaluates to 1.19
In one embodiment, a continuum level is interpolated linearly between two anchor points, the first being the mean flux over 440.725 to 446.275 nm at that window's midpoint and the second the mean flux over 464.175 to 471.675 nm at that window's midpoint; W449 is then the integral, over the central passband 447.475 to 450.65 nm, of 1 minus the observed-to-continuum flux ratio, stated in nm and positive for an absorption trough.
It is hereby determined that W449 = -0.294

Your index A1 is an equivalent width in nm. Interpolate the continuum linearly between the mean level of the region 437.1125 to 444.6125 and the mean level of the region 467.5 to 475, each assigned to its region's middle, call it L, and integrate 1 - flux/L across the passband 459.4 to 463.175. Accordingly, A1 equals -0.37 nm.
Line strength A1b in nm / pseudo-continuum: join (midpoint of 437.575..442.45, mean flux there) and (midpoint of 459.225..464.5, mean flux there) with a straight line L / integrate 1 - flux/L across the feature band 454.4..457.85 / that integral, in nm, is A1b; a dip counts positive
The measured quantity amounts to -0.16 nm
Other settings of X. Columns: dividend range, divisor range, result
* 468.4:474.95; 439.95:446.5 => 1.37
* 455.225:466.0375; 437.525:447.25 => 1.35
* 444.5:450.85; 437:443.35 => 1.21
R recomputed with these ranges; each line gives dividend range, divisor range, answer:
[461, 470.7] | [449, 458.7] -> 1.02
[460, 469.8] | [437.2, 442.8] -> 1.30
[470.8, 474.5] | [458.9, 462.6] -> 1.01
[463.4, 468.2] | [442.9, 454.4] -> 1.07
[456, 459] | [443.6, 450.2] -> 1.12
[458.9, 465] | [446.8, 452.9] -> 1.07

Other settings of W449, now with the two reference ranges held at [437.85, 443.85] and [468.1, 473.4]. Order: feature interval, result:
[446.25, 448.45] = -0.19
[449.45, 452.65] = -0.49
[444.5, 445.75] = -0.10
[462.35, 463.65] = -0.17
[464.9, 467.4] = -0.04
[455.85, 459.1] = -0.41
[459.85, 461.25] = -0.10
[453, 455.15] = -0.14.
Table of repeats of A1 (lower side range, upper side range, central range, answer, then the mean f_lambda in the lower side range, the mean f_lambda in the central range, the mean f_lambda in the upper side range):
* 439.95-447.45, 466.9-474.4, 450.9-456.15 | -0.32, 12.3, 13.9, 14.6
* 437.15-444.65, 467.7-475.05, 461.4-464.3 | -0.31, 11.6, 15.4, 14.7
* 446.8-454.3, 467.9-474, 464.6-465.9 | -0.02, 13.8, 14.5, 14.5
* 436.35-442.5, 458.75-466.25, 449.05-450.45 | -0.16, 11.3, 14.3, 14.8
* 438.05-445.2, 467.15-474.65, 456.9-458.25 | -0.14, 11.8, 14.7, 14.7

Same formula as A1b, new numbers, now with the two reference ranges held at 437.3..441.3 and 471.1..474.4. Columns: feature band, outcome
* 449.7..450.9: -0.25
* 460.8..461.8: -0.14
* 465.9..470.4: 0.13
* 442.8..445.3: -0.29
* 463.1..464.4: -0.08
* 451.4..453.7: -0.19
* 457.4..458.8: -0.13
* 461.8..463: -0.15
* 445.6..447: -0.05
